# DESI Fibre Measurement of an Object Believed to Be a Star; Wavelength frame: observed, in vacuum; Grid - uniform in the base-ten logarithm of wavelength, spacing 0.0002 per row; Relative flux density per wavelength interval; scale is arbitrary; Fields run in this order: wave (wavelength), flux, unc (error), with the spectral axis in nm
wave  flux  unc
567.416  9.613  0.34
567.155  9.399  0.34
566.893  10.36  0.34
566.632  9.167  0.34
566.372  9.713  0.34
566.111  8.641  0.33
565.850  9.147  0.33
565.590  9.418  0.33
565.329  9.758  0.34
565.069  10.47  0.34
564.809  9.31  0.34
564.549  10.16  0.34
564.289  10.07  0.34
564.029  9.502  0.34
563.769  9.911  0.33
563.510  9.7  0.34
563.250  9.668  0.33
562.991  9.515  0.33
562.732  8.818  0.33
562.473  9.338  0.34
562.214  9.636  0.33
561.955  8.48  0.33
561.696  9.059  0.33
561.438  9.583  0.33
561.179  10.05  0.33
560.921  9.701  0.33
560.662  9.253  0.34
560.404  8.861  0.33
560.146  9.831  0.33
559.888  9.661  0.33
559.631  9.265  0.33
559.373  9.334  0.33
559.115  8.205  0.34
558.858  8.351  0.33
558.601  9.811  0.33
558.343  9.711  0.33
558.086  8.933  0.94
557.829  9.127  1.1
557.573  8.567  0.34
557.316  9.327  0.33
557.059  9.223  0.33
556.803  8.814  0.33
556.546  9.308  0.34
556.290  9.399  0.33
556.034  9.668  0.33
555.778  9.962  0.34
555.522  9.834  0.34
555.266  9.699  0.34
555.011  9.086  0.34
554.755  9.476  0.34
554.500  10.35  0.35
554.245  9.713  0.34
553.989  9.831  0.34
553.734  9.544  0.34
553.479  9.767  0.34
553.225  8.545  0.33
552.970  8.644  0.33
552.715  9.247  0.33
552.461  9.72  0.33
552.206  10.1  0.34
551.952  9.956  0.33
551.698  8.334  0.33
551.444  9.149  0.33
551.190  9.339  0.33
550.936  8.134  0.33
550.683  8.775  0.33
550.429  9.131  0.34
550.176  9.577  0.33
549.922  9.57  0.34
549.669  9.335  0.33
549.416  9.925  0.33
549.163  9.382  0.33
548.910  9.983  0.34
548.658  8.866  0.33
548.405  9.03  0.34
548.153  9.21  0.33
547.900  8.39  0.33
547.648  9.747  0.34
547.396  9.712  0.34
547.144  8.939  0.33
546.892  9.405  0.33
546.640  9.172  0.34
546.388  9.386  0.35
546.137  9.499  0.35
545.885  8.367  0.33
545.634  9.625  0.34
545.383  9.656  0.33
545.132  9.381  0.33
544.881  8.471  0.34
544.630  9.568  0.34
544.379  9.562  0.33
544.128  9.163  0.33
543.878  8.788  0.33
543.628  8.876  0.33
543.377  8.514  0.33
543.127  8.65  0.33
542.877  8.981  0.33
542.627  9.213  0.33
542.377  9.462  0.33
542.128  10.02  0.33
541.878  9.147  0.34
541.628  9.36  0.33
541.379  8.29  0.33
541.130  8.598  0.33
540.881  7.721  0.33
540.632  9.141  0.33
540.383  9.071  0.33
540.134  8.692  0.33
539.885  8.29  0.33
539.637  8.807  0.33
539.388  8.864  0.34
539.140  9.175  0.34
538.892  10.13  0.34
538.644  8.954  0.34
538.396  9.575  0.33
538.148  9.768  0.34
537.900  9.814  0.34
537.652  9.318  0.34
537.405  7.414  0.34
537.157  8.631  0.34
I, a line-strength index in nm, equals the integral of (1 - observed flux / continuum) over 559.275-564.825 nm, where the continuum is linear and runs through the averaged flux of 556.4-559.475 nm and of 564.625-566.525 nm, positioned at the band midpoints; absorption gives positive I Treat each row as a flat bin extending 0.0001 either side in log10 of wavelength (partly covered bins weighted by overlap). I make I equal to -0.11 nm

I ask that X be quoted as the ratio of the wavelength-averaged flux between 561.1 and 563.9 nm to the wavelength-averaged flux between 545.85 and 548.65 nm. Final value 1.0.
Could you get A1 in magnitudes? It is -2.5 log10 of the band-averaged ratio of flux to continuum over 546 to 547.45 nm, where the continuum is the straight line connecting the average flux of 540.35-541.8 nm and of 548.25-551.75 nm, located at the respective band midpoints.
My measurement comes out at -0.04 mag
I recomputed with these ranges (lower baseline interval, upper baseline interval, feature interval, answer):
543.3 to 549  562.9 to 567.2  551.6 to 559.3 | 0.06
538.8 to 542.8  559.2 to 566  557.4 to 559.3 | 0.09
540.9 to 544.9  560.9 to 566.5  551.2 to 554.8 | -0.07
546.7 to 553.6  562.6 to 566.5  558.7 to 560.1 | 0.06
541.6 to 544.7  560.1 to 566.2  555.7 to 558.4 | 0.04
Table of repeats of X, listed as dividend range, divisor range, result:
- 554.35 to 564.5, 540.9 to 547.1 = 1.03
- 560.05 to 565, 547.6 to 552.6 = 1.02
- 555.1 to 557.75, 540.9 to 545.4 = 1.04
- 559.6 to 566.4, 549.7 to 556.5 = 1.01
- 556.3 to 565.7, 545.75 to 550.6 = 1.01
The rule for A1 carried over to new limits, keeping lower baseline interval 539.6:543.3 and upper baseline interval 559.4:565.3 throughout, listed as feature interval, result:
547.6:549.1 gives -0.009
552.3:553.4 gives 0.017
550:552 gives 0.020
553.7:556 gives -0.048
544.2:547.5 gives -0.030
